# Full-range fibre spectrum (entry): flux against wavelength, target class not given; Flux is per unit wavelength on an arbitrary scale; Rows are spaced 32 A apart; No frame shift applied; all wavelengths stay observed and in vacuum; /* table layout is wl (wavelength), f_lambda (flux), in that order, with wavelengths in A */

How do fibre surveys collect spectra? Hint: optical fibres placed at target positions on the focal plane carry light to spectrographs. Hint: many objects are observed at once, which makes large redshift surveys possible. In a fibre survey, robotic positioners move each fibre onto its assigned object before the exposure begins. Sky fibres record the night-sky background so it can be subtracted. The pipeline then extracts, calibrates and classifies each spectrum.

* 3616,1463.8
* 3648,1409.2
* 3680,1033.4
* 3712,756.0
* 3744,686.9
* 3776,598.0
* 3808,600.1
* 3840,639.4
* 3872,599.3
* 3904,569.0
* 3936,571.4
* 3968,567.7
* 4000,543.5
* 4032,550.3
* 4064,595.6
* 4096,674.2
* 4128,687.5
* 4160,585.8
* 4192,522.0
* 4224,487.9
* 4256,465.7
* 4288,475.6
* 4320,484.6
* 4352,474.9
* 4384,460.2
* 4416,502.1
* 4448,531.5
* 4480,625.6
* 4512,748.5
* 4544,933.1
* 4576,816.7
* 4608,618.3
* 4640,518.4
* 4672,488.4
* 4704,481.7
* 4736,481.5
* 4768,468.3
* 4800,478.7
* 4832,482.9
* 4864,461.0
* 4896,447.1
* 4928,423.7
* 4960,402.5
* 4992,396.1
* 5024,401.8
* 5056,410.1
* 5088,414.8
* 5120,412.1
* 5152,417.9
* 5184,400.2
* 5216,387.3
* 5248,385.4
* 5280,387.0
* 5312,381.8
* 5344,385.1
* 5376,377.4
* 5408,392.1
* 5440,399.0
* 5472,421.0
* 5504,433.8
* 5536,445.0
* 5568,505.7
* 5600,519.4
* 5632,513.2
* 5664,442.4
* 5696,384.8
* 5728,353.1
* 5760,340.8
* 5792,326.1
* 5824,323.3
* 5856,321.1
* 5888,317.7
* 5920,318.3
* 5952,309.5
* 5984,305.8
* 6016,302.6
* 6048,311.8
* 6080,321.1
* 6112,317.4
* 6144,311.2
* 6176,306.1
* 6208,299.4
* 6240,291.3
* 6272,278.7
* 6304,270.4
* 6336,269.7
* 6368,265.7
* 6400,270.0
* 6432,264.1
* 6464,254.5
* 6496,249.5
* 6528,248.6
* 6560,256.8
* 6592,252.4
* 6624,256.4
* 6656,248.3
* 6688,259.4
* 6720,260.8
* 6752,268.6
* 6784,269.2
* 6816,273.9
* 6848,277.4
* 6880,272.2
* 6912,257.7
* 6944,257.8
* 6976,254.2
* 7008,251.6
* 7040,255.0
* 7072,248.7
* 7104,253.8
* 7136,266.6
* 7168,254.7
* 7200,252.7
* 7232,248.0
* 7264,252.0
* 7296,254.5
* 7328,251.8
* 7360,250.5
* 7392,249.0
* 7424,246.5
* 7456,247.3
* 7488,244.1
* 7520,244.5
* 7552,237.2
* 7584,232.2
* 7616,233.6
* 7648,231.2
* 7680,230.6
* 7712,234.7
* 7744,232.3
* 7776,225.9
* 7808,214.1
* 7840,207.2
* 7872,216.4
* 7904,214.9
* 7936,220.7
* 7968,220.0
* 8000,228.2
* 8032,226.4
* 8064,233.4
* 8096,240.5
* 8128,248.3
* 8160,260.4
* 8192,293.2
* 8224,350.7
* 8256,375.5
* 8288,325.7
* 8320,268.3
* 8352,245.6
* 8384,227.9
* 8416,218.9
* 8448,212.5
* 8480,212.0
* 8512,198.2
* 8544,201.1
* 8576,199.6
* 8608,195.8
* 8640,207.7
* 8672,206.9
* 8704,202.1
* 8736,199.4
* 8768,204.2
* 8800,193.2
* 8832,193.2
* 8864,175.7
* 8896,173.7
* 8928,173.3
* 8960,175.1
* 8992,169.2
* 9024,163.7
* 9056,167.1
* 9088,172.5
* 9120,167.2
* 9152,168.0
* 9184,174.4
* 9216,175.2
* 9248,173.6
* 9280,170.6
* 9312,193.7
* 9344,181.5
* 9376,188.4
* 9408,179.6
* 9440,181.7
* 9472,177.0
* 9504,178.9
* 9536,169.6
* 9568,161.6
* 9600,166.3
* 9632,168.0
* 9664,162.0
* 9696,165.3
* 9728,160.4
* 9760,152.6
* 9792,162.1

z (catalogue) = 1.944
